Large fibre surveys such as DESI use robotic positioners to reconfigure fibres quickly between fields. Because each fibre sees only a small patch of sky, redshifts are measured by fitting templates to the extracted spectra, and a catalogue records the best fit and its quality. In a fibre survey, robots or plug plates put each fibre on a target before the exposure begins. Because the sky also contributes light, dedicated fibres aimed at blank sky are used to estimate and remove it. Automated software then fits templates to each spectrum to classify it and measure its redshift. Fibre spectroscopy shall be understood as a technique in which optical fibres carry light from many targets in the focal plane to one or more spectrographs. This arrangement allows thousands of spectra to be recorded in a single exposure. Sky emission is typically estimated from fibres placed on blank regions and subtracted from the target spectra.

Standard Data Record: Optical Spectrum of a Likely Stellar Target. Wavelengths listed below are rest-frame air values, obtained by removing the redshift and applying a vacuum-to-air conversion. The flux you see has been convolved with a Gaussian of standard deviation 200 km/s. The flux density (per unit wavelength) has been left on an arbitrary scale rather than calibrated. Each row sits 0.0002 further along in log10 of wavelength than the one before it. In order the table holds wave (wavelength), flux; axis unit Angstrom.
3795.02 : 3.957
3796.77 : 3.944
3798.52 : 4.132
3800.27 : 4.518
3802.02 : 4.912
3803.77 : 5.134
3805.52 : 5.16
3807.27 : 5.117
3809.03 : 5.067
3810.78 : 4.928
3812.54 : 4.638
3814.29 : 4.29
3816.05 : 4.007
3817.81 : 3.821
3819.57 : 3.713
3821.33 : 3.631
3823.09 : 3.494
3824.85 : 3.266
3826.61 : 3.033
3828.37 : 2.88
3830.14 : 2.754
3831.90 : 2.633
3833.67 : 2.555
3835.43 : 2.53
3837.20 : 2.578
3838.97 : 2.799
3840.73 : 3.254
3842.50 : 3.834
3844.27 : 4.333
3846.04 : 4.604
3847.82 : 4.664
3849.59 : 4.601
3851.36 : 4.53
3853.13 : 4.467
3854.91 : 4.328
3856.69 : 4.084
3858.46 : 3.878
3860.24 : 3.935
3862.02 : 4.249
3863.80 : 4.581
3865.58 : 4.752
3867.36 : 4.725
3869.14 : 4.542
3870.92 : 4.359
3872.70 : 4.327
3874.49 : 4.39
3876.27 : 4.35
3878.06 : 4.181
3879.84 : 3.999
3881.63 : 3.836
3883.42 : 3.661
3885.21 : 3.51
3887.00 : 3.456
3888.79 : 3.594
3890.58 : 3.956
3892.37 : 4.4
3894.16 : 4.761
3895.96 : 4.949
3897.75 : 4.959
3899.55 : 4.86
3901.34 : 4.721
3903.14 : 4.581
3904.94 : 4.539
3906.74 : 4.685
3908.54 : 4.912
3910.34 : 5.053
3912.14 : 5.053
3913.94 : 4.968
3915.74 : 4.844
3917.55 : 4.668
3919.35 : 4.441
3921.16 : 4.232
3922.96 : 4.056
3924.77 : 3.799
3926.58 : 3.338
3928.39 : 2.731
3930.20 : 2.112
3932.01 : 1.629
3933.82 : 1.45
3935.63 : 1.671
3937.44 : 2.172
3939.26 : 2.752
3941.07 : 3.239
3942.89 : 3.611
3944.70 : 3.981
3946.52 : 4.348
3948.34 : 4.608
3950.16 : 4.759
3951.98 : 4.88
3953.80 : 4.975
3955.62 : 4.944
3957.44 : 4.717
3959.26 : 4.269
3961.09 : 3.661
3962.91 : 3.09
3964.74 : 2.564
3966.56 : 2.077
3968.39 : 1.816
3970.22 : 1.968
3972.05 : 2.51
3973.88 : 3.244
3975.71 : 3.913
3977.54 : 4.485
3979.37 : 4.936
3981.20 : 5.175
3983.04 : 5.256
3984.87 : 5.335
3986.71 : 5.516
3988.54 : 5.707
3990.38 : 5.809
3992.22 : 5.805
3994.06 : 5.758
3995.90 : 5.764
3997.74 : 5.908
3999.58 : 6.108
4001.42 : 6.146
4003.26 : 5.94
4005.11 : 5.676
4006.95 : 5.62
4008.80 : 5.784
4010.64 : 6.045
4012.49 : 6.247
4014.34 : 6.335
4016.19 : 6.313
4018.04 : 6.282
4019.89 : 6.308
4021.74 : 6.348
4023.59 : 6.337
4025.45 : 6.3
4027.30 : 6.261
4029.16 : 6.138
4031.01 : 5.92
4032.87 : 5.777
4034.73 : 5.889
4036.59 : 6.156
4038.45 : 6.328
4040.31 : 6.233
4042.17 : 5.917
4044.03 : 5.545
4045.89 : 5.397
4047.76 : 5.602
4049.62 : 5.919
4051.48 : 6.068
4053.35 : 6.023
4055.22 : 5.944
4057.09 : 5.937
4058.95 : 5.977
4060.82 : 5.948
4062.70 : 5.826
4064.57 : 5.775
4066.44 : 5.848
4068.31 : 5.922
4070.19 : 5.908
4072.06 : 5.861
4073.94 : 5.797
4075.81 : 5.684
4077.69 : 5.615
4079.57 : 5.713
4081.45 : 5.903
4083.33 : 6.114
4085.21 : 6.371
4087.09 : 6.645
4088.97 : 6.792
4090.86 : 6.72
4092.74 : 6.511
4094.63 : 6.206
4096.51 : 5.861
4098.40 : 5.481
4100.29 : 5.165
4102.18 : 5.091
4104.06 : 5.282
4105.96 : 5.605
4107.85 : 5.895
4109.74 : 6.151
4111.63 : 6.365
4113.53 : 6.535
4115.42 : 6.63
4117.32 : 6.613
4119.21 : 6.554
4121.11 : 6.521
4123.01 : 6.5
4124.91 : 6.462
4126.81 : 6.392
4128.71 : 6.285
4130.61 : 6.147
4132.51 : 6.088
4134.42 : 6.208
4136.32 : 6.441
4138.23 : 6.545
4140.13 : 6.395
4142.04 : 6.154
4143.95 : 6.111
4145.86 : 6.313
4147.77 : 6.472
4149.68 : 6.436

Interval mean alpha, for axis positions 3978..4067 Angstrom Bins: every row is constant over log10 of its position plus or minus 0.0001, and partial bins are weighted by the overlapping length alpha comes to 5.89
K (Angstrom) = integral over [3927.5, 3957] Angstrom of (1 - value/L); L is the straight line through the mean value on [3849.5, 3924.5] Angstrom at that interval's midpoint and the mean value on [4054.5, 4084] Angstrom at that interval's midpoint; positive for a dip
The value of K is 8.9 Angstrom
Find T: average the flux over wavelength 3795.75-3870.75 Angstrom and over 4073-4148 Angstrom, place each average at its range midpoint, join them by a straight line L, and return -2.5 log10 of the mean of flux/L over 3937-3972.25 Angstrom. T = 0.35 mag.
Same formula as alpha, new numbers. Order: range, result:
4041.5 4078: 5.83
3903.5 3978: 3.68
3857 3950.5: 4.02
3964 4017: 4.97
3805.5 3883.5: 3.98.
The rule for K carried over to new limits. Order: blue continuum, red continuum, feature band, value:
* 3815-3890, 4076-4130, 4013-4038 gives -3.5 Angstrom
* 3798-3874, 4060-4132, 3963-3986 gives 6.9 Angstrom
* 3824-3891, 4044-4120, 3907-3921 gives -1.4 Angstrom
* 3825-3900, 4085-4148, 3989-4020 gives -4.5 Angstrom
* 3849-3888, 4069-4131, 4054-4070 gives -0.3 Angstrom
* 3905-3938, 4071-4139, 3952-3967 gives 1.0 Angstrom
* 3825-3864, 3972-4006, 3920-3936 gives 6.1 Angstrom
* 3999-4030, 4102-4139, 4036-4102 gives 2.5 Angstrom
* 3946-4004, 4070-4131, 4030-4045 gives -1.8 Angstrom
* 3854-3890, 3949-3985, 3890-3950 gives 1.1 Angstrom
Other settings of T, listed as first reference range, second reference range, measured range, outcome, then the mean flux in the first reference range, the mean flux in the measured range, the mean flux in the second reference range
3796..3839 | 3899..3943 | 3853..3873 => -0.15 mag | 3.84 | 4.35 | 3.76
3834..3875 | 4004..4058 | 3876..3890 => 0.16 mag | 4.08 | 3.8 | 6.02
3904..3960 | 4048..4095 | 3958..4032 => -0.04 mag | 3.92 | 5.12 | 6.03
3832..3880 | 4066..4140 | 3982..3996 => -0.09 mag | 4.03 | 5.6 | 6.12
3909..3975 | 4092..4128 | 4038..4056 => -0.15 mag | 3.57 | 5.89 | 6.1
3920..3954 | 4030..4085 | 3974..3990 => -0.16 mag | 3.36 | 4.98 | 5.89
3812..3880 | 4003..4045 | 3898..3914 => -0.04 mag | 3.88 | 4.82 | 6.07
